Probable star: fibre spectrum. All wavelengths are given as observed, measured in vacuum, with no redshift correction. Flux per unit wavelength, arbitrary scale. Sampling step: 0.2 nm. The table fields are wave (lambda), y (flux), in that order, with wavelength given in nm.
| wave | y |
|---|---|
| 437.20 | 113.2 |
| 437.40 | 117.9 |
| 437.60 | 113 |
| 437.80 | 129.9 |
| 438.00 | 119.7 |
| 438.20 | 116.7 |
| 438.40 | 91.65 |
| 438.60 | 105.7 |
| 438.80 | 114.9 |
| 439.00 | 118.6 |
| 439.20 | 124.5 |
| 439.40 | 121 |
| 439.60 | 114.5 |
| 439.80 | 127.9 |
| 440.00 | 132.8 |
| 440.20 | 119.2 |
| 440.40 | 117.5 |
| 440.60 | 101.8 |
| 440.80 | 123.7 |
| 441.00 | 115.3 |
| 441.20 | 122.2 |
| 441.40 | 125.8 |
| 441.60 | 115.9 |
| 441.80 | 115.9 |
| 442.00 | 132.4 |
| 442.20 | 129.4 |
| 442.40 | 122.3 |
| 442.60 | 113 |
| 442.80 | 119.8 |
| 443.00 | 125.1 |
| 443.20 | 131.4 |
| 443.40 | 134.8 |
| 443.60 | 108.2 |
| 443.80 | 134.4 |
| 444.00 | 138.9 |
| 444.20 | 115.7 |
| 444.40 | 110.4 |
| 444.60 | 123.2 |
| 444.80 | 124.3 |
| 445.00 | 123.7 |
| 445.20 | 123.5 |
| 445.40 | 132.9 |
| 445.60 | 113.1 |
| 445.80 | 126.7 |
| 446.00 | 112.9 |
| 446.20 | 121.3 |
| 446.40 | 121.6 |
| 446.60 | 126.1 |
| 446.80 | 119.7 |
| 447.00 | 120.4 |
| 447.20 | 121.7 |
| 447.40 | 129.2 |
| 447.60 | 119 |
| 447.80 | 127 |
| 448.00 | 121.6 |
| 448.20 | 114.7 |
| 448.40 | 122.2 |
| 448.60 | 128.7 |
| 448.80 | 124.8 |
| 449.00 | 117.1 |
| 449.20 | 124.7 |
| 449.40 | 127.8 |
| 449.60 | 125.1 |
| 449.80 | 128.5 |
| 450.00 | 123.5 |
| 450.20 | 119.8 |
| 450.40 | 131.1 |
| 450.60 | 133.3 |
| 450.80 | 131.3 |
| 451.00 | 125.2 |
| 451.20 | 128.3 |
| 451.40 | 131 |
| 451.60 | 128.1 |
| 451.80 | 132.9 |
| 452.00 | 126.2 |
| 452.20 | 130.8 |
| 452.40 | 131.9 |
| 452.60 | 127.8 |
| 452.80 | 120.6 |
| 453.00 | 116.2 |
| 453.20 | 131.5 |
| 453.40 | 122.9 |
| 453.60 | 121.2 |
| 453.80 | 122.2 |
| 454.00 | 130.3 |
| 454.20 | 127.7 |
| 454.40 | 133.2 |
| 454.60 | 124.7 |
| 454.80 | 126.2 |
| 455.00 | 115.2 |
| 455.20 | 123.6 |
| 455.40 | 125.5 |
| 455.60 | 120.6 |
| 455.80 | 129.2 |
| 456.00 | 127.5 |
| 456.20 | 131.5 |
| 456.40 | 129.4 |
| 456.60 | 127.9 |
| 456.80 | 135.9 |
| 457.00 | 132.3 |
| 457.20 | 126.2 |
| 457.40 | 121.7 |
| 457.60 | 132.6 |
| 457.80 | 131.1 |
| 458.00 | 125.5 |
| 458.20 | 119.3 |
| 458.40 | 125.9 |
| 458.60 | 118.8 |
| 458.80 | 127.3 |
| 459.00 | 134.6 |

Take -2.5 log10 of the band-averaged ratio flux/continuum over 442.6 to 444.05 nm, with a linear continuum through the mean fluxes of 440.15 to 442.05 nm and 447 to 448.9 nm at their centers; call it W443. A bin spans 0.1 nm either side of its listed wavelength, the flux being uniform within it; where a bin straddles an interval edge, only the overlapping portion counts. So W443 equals -0.05 mag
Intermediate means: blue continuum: 119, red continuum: 123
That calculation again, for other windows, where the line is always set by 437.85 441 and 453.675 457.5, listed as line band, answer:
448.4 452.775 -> -0.03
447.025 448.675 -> -0.01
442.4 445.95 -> -0.03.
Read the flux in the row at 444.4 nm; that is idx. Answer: 110.4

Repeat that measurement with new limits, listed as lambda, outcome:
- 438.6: 105.7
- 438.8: 114.9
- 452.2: 130.8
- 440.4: 117.5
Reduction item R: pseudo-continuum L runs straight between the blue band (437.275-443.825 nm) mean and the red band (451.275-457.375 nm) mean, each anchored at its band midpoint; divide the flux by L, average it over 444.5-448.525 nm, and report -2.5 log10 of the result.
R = 0.00 mag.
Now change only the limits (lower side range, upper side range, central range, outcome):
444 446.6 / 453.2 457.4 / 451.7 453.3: -0.02 mag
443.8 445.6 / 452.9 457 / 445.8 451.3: 0.01 mag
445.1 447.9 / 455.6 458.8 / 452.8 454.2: 0.01 mag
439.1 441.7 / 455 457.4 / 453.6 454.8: 0.00 mag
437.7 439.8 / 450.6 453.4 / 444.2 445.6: 0.00 mag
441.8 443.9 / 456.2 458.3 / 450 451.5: -0.01 mag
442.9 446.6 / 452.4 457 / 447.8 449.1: 0.02 mag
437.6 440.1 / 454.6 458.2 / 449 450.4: -0.01 mag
